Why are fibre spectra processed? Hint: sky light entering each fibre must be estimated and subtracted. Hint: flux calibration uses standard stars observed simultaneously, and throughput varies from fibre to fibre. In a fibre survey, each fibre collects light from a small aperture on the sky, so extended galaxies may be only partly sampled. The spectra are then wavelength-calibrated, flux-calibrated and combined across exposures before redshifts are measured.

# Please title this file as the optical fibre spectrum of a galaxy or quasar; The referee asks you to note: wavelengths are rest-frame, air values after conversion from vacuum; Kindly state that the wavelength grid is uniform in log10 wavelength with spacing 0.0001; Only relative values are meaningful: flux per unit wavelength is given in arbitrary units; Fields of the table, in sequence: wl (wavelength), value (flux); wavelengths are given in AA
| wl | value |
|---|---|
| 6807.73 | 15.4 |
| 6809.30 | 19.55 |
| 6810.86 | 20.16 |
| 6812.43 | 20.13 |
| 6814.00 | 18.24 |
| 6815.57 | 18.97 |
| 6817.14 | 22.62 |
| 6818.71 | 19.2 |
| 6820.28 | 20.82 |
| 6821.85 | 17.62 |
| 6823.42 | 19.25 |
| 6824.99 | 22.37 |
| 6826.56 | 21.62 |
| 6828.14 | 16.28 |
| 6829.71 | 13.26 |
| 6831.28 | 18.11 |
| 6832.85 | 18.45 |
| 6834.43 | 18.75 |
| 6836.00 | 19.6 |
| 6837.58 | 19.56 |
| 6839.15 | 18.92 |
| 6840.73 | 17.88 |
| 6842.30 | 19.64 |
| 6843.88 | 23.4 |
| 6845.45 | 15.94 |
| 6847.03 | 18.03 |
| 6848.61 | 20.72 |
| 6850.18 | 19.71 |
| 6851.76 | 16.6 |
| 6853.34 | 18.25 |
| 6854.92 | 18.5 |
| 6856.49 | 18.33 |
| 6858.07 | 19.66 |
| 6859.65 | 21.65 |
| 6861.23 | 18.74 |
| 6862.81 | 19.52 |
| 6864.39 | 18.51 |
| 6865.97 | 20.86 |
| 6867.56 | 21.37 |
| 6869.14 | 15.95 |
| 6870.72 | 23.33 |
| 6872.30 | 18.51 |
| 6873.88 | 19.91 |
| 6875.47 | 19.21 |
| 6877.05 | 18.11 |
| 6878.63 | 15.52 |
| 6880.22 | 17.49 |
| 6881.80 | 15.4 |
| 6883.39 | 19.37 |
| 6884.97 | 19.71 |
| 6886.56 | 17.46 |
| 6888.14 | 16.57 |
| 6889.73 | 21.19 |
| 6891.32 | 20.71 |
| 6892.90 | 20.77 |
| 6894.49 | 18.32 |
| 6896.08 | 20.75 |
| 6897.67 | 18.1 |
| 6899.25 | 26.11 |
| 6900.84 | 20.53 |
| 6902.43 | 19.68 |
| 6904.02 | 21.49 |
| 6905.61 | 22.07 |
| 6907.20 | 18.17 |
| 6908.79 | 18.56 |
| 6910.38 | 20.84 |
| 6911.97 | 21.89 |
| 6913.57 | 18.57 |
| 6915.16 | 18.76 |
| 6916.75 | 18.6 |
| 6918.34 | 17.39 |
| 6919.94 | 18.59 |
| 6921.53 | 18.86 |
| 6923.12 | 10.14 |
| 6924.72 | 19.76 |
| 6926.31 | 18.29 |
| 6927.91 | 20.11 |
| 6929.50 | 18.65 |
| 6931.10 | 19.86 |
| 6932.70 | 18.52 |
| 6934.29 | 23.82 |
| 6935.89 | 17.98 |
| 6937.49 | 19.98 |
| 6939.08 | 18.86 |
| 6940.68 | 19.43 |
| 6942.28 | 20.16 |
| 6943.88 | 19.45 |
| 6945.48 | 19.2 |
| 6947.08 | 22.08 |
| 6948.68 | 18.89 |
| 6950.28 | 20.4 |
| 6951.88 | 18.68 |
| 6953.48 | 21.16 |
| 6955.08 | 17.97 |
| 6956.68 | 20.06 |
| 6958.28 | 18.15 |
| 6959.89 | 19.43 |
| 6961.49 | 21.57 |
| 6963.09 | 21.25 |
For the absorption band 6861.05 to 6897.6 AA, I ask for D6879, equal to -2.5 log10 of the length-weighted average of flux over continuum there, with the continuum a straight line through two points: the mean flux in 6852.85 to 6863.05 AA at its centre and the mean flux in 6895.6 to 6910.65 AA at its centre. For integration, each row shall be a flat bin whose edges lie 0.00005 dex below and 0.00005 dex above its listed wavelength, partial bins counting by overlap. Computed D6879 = 0.05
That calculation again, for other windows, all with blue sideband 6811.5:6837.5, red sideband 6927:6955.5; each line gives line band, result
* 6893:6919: -0.026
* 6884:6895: 0.010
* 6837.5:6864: 0.008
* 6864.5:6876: -0.025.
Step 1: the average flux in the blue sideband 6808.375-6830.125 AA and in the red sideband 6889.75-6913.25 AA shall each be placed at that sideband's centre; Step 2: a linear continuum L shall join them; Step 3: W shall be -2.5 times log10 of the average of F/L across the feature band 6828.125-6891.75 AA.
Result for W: 0.066 mag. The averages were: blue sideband 19.4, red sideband 20.5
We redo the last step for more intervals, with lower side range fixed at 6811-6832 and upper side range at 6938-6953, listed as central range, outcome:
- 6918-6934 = 0.08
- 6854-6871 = -0.01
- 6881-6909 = -0.01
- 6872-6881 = 0.08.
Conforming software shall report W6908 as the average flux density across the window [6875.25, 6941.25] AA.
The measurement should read 19.1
